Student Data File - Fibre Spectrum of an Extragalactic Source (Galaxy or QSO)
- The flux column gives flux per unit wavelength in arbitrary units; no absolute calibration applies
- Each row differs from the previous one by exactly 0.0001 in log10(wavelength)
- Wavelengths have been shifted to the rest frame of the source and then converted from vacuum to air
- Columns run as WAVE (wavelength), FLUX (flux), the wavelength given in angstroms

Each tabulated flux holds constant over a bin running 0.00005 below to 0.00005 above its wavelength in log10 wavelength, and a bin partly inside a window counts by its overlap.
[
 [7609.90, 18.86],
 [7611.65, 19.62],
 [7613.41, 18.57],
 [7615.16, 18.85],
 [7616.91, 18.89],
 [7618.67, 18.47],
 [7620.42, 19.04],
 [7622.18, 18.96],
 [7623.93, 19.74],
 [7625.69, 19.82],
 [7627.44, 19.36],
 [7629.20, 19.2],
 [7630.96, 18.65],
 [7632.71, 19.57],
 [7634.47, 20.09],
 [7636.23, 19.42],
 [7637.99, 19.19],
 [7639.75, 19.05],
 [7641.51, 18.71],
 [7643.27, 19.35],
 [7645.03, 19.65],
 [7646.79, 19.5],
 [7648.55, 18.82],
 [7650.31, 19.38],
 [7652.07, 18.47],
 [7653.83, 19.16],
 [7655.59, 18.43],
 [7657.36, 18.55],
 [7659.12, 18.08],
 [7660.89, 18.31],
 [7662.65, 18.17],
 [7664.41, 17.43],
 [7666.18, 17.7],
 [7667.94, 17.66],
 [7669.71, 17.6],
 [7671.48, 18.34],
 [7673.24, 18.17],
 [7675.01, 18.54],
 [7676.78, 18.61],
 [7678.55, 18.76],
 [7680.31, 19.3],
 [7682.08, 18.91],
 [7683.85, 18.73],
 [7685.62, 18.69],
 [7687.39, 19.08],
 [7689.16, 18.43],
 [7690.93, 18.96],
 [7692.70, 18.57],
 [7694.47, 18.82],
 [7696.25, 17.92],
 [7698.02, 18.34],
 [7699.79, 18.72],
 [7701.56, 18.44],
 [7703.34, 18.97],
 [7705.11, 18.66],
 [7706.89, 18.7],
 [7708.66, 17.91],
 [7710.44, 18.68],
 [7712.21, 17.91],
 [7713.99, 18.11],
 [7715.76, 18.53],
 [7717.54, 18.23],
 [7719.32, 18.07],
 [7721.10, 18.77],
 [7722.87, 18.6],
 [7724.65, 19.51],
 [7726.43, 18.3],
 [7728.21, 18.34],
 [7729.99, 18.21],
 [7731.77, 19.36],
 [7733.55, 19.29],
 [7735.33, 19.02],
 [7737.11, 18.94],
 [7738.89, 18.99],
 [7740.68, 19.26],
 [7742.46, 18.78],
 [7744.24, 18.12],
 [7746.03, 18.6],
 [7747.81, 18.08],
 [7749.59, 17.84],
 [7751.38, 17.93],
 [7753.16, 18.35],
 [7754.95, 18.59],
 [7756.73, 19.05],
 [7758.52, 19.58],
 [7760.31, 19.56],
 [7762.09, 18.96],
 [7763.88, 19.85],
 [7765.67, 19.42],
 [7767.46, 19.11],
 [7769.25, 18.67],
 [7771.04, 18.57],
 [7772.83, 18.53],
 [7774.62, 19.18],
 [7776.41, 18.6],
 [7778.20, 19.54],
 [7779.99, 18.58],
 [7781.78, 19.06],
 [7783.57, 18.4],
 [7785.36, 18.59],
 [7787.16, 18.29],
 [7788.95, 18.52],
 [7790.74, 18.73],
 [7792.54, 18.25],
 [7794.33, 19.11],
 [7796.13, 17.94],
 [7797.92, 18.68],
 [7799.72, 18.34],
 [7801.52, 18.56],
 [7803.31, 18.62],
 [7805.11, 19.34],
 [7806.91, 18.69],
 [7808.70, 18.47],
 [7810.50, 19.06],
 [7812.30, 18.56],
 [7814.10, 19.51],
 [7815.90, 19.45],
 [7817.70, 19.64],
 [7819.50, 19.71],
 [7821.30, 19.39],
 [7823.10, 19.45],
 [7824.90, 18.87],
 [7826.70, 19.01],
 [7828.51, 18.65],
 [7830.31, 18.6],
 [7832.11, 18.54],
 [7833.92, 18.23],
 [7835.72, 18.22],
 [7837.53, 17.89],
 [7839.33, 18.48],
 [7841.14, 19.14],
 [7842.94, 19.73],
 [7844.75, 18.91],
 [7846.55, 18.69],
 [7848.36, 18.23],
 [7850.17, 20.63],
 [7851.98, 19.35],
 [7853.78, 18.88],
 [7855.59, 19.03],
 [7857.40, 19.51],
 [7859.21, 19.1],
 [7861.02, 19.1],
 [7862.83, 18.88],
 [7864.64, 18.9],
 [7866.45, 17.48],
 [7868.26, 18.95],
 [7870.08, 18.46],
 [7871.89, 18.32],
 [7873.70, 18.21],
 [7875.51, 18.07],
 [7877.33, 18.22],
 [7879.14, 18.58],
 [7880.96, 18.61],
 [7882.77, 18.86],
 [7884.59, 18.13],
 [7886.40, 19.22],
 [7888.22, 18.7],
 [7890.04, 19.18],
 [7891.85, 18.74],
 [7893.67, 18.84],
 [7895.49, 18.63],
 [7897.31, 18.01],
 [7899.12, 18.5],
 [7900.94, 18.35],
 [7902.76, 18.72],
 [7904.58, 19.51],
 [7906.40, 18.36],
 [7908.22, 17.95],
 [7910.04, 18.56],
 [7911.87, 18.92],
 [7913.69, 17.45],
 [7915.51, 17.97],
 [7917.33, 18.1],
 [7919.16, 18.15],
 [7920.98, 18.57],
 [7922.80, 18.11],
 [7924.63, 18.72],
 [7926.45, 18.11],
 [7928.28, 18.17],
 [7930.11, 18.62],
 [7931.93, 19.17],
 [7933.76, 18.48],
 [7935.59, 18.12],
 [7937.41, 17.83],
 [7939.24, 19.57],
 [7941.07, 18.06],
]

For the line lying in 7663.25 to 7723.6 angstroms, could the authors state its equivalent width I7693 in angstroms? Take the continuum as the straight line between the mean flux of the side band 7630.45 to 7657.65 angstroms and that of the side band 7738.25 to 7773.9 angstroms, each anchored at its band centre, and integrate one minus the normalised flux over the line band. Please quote 1.8 angstroms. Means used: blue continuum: 19.1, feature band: 18.4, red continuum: 18.8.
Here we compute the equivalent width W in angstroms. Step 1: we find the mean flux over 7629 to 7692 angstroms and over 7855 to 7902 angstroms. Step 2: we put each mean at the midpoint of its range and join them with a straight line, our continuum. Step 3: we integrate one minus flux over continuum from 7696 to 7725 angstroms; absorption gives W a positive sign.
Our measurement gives 0.4 angstroms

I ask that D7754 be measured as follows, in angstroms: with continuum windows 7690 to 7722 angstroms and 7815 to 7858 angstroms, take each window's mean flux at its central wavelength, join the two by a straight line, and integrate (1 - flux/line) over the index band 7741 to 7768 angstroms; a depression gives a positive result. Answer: -0.2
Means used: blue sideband 18.5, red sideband 19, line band 18.8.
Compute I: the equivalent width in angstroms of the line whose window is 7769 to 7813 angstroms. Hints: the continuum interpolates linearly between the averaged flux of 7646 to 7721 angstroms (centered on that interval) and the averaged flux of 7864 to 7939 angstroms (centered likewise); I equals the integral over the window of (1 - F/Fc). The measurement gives -0.5 angstroms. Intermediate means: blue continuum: 18.5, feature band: 18.7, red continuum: 18.5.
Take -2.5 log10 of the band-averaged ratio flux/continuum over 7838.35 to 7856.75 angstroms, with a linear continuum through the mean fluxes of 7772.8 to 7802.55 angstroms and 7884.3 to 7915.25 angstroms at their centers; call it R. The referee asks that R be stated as -0.03 mag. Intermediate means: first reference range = 18.6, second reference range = 18.6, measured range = 19.1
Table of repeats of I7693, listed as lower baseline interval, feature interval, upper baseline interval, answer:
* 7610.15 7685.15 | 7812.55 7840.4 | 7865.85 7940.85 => -0.49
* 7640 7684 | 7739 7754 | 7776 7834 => 0.26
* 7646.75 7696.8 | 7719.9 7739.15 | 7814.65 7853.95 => -0.15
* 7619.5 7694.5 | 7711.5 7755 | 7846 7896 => 0.57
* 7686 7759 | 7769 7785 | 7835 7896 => -0.11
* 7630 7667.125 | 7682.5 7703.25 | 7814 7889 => 0.23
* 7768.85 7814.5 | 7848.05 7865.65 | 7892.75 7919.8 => -0.62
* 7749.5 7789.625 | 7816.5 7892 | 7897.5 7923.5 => -1.09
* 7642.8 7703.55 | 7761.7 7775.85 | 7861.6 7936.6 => -0.38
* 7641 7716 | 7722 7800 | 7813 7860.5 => 0.18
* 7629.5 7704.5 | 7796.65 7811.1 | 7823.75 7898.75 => 0.02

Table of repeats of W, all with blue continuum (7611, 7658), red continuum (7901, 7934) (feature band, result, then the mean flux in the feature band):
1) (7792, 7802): 0.1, 18.5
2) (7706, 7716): 0.3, 18.3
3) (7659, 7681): 1.0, 18.2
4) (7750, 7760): 0.1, 18.7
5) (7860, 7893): -0.1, 18.6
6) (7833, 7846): 0.0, 18.7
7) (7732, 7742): -0.1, 19.1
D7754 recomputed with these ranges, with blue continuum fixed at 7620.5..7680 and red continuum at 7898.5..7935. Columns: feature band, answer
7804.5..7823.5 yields -0.6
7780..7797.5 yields 0.1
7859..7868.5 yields -0.1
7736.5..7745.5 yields -0.1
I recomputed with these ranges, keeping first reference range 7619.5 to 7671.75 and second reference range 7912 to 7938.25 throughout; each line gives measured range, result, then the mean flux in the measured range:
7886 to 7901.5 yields -0.28 angstroms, 18.7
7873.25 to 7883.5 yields -0.03 angstroms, 18.4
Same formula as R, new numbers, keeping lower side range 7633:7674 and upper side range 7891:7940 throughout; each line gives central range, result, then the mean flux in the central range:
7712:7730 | 0.01 mag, 18.4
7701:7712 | 0.01 mag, 18.5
